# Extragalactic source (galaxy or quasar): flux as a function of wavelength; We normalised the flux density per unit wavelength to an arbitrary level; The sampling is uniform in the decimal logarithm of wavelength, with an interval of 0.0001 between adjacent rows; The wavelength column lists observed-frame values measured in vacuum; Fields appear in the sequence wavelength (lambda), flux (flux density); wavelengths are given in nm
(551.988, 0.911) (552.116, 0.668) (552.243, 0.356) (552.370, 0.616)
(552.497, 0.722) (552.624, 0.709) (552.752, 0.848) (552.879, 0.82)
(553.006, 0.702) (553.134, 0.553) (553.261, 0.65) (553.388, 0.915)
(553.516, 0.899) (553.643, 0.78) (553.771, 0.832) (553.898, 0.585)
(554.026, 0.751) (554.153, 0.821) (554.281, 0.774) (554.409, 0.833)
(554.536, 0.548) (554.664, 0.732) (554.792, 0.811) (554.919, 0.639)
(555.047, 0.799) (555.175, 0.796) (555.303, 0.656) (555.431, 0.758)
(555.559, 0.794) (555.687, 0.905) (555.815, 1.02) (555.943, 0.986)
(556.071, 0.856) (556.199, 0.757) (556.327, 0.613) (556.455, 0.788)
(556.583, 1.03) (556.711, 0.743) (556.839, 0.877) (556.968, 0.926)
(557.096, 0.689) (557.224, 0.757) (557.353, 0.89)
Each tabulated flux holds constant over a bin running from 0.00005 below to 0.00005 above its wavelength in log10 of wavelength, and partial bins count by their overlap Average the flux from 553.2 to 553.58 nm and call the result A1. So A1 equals 0.823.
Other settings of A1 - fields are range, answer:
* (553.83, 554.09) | 0.673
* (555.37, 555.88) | 0.87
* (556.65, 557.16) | 0.809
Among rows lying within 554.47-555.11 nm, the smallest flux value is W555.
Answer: 0.548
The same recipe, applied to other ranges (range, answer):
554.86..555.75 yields 0.639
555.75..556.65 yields 0.613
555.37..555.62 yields 0.758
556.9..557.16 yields 0.689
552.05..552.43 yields 0.356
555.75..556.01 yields 0.986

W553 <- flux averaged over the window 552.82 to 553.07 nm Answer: 0.76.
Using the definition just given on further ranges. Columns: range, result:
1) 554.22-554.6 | 0.718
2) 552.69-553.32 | 0.715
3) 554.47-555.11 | 0.707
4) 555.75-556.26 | 0.906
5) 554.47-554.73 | 0.644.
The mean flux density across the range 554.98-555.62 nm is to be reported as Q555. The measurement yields 0.759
